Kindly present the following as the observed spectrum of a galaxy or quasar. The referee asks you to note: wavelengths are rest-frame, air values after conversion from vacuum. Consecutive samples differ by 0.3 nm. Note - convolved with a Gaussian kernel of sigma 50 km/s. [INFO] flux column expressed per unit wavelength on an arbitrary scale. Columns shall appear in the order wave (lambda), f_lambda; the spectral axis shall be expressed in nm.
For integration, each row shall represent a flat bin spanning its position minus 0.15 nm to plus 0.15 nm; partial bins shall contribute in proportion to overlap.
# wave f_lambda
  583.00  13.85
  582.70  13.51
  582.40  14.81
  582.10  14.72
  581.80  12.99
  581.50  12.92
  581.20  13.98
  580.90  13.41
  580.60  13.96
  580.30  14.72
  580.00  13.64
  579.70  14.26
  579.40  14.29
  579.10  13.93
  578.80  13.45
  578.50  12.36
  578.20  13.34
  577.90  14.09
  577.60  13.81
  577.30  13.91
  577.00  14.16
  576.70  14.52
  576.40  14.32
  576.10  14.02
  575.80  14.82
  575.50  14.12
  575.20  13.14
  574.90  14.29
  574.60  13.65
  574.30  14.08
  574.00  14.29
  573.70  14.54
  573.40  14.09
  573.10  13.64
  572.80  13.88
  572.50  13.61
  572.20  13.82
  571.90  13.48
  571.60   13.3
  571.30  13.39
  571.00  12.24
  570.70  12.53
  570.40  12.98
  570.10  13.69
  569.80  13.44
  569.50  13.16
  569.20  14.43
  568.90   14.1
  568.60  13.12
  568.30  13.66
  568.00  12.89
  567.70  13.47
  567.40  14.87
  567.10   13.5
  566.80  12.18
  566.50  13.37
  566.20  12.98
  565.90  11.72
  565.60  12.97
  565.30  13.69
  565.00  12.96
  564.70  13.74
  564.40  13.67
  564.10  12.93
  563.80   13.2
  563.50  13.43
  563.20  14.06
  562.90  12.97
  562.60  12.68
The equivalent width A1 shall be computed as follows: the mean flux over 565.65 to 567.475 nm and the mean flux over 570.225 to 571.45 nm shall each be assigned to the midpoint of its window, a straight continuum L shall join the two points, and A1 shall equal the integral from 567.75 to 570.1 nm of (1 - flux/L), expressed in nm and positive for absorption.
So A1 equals -0.12 nm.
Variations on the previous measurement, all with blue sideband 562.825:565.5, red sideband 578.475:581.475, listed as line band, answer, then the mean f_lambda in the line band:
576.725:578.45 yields -0.01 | 13.8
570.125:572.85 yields 0.07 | 13.2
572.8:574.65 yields -0.05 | 14.1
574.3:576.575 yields -0.06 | 14.1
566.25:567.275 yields 0.03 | 13.1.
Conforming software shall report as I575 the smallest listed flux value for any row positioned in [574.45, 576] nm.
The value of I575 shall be 13.14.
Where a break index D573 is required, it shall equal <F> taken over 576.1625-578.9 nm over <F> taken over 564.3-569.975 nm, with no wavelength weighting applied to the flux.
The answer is 1.03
